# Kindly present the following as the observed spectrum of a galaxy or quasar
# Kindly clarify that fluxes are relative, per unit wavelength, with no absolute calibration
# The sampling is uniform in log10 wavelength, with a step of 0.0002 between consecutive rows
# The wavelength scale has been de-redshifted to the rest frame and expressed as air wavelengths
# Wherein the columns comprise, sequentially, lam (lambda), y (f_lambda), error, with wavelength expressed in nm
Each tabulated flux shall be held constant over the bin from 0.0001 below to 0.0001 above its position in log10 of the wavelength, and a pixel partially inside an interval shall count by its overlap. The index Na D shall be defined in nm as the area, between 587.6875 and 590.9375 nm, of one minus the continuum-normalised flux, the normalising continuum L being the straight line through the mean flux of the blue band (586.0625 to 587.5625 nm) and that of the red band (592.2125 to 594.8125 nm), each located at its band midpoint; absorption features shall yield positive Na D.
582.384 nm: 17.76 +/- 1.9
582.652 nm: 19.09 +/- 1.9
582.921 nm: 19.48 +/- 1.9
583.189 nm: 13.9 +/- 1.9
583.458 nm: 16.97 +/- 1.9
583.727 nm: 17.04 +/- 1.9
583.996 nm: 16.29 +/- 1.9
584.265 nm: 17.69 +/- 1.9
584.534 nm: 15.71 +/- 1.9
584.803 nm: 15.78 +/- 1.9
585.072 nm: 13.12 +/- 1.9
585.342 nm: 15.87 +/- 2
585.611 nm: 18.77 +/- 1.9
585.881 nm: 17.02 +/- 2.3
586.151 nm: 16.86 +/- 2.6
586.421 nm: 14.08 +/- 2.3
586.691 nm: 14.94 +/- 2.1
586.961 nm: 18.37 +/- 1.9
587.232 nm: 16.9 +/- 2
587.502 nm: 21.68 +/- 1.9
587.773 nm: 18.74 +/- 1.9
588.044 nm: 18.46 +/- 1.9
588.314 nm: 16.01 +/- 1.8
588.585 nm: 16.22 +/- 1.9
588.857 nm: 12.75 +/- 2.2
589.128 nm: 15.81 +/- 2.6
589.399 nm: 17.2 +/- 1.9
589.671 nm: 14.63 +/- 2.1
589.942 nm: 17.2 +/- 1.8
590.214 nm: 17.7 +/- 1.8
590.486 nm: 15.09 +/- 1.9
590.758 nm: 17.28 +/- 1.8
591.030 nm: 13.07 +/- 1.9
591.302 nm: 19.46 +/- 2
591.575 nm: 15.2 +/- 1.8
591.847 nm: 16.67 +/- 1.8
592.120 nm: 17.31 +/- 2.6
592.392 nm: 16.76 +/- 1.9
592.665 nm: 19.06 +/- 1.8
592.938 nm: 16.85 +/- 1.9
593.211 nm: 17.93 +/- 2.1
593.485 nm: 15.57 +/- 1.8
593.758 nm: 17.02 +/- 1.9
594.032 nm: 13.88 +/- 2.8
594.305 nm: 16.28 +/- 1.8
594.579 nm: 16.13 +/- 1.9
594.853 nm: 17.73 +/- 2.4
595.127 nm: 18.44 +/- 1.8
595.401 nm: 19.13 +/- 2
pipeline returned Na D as 0.09 nm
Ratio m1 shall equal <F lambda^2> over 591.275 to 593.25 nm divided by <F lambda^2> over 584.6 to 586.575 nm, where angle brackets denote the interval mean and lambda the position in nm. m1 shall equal 1.11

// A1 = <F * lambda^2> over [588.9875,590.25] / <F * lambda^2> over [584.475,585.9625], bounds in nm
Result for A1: 1.0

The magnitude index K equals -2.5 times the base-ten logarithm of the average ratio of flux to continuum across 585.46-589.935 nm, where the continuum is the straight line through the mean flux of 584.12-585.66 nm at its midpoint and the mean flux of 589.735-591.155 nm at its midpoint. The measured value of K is -0.051 mag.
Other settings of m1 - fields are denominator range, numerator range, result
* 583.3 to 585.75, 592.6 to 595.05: 1.05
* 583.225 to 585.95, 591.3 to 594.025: 1.06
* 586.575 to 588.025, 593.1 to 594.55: 0.90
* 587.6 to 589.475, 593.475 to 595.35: 1.03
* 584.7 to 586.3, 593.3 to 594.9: 1.02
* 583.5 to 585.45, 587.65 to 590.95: 1.04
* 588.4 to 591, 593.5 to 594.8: 1.02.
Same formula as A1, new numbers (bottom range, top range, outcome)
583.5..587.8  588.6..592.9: 0.99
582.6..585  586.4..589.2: 1.02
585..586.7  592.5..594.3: 1.07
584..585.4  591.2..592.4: 1.11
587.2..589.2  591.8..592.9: 1.03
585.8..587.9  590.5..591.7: 0.95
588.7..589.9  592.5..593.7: 1.15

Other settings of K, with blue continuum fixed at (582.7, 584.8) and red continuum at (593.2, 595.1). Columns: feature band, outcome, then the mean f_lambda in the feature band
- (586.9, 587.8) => -0.144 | 19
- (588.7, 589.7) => 0.096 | 15.2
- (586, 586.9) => 0.073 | 15.6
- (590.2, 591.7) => 0.020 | 16.2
